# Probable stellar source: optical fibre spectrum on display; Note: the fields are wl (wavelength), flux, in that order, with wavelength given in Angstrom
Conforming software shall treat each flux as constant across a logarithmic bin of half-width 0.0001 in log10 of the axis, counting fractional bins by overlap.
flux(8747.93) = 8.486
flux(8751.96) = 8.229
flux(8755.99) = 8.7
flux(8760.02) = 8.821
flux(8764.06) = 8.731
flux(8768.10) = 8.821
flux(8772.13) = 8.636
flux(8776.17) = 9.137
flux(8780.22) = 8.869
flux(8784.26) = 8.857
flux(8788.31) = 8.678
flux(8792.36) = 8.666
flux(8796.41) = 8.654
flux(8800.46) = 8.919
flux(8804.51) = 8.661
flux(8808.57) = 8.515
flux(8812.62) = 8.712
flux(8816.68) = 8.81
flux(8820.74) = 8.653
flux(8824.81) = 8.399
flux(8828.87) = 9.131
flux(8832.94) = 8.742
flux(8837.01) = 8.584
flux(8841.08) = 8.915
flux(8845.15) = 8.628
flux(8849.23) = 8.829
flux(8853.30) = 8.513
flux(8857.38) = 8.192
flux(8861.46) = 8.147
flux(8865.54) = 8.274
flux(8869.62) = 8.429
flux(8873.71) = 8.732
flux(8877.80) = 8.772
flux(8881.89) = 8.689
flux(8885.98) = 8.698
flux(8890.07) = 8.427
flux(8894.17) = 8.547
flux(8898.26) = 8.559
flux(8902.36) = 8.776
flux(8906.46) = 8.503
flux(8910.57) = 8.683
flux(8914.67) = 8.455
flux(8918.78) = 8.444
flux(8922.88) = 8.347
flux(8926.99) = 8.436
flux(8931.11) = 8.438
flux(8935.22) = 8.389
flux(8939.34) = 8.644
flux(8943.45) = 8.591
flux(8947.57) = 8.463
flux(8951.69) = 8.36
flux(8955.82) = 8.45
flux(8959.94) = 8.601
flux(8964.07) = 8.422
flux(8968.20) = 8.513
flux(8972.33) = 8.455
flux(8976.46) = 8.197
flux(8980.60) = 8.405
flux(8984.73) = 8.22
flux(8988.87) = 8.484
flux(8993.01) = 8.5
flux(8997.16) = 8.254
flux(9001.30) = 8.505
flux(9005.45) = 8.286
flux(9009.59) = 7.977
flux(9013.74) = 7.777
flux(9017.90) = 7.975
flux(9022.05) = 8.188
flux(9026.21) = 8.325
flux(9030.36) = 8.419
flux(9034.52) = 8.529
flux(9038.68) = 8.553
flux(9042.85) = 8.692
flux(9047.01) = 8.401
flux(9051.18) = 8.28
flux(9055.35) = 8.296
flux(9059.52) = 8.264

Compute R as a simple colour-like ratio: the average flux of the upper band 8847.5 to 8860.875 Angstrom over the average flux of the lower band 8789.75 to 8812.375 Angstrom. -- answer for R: 1.0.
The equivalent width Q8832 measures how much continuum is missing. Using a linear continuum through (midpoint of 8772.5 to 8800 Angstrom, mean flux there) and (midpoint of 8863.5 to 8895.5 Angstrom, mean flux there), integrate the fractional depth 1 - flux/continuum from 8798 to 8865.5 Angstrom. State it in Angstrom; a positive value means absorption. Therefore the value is 0.42 Angstrom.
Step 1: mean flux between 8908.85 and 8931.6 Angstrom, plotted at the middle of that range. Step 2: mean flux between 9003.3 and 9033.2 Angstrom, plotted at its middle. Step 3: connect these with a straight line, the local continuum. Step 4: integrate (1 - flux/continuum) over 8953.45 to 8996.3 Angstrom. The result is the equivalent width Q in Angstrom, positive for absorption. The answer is -0.7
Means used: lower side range 8.47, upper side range 8.15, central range 8.42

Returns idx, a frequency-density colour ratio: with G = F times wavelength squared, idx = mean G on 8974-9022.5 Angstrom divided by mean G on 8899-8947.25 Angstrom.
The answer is 1.0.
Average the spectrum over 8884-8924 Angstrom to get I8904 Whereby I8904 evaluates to 8.55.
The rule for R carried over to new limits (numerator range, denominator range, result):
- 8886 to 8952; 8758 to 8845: 0.97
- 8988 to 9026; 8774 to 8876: 0.95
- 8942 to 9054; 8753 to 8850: 0.96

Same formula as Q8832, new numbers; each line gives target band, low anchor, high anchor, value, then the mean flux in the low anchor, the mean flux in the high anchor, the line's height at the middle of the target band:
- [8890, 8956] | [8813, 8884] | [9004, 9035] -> -0.7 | 8.62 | 8.17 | 8.42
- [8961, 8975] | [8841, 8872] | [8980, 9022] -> -0.3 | 8.47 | 8.23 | 8.28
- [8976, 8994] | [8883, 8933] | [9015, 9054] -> 0.1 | 8.53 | 8.36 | 8.43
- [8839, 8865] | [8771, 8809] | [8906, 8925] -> 0.3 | 8.77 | 8.49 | 8.63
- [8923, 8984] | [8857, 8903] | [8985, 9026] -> -0.7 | 8.52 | 8.22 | 8.35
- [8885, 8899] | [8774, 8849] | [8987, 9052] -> 0.1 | 8.75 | 8.32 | 8.59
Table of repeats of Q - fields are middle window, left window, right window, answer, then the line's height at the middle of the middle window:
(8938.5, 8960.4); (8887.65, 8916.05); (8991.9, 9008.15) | -0.09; 8.47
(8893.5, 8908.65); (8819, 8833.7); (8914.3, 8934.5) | -0.19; 8.49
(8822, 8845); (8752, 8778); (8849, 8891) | -0.38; 8.6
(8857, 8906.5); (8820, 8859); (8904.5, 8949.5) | 0.28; 8.58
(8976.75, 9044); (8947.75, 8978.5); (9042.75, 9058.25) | 0.73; 8.4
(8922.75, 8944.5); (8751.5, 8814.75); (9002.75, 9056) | -0.05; 8.46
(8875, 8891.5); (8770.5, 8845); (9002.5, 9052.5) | -0.13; 8.59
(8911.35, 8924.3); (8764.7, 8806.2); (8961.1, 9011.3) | 0.09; 8.51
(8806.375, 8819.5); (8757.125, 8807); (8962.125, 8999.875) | 0.07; 8.72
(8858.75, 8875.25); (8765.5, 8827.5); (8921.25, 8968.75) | 0.45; 8.61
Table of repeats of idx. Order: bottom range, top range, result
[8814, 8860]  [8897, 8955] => 1.00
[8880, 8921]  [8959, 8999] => 1.00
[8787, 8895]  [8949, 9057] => 1.00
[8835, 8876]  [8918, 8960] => 1.01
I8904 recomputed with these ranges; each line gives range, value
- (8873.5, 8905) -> 8.64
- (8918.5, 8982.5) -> 8.45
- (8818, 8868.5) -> 8.58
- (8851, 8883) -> 8.47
